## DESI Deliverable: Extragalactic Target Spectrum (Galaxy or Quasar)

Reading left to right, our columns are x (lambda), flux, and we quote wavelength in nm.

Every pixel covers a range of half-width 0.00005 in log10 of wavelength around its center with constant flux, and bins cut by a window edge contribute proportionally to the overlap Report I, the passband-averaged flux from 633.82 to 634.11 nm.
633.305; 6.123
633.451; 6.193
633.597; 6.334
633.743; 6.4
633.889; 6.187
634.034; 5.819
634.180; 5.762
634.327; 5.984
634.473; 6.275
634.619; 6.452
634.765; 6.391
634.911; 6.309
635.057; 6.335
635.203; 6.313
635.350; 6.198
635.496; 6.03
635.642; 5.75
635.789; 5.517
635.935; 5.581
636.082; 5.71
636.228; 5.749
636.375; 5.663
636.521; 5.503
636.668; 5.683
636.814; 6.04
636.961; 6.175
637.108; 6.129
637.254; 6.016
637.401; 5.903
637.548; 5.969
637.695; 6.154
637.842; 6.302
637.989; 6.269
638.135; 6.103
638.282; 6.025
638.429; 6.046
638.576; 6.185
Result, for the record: 6.02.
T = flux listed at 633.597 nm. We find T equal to 6.334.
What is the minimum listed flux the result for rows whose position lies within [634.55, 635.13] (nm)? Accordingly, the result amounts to 6.309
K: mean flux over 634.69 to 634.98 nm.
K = 6.36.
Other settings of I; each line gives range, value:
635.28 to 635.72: 5.99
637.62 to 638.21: 6.21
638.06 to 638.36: 6.08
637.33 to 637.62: 5.93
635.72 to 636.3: 5.64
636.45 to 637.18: 5.9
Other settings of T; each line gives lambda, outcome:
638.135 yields 6.103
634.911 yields 6.309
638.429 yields 6.046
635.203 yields 6.313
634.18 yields 5.762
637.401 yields 5.903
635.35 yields 6.198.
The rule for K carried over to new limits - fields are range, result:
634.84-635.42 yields 6.29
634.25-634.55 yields 6.11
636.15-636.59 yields 5.65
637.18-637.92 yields 6.07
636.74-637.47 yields 6.06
